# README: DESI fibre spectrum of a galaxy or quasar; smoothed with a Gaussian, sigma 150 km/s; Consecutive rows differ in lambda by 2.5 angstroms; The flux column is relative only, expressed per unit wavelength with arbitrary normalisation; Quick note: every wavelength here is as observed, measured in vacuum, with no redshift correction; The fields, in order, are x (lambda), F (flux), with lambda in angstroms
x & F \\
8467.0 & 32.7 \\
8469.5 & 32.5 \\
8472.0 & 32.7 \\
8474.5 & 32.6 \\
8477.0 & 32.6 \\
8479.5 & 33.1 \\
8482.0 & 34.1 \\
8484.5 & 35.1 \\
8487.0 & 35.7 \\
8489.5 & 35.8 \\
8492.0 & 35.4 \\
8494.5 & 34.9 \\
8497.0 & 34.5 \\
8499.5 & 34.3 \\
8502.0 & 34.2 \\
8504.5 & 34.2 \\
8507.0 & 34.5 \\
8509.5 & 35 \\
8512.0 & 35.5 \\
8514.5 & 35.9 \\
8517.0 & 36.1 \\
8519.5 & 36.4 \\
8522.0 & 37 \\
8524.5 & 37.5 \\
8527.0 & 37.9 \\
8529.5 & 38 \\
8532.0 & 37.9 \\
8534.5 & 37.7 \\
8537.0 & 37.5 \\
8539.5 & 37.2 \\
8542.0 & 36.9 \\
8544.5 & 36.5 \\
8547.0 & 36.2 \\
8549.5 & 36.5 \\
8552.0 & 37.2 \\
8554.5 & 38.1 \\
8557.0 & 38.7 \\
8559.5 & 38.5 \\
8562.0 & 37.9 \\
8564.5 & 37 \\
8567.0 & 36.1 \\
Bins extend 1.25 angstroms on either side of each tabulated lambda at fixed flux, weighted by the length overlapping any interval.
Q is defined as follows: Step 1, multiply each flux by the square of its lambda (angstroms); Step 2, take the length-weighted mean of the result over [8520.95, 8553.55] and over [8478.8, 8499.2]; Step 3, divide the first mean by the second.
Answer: 1.1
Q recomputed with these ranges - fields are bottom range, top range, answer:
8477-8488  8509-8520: 1.05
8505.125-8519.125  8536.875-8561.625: 1.06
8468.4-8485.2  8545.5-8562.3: 1.15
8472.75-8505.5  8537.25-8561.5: 1.10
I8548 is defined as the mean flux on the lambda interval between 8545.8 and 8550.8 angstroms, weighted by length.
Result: 36.4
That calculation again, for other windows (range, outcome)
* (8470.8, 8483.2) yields 33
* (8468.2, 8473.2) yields 32.6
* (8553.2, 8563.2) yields 38.3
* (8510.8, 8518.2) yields 35.8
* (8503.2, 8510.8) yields 34.6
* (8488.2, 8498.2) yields 35.2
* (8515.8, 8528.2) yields 37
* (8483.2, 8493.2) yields 35.5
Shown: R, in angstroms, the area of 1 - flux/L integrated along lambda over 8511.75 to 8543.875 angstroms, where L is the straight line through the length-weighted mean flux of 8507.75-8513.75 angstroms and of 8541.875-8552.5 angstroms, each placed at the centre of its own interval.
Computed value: -1.1 angstroms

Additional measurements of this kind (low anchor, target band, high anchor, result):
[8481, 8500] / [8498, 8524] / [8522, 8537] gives 0.8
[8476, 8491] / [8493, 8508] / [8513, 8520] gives 0.4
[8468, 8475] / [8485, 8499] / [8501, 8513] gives -0.6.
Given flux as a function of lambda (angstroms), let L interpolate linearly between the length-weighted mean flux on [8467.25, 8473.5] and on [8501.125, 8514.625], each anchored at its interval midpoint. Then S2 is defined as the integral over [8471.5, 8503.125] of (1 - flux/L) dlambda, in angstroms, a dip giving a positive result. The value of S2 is -0.6 angstroms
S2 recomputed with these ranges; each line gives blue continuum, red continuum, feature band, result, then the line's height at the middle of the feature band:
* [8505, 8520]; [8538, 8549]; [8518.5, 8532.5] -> -0.57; 36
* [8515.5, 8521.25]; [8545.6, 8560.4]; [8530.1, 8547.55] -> -0.09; 37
